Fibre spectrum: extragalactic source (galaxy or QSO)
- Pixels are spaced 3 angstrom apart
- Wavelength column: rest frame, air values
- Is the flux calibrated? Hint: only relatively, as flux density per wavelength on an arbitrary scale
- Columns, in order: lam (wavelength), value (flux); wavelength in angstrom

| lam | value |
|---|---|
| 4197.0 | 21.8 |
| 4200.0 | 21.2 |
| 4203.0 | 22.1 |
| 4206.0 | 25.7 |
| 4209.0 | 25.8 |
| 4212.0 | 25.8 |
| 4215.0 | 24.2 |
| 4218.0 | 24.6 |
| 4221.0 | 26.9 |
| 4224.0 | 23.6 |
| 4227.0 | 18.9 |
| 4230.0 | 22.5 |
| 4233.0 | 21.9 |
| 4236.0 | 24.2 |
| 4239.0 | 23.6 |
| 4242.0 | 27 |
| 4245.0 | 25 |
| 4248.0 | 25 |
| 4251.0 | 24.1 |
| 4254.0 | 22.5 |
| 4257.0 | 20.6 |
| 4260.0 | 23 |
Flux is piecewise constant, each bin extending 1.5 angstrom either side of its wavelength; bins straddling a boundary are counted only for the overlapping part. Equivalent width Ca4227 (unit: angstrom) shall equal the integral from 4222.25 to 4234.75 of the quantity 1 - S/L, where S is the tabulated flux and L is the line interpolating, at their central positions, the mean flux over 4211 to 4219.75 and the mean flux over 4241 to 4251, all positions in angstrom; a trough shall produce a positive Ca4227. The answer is 1.60 angstrom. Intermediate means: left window 24.9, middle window 21.9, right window 25.4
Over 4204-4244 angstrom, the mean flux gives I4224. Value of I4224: 24.2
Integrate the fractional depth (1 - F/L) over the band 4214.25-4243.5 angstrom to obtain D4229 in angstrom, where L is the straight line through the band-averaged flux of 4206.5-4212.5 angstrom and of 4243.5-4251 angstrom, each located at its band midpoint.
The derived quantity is 1.8 angstrom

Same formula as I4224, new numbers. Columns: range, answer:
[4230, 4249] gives 24.3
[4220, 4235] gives 22.7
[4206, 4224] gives 25.3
